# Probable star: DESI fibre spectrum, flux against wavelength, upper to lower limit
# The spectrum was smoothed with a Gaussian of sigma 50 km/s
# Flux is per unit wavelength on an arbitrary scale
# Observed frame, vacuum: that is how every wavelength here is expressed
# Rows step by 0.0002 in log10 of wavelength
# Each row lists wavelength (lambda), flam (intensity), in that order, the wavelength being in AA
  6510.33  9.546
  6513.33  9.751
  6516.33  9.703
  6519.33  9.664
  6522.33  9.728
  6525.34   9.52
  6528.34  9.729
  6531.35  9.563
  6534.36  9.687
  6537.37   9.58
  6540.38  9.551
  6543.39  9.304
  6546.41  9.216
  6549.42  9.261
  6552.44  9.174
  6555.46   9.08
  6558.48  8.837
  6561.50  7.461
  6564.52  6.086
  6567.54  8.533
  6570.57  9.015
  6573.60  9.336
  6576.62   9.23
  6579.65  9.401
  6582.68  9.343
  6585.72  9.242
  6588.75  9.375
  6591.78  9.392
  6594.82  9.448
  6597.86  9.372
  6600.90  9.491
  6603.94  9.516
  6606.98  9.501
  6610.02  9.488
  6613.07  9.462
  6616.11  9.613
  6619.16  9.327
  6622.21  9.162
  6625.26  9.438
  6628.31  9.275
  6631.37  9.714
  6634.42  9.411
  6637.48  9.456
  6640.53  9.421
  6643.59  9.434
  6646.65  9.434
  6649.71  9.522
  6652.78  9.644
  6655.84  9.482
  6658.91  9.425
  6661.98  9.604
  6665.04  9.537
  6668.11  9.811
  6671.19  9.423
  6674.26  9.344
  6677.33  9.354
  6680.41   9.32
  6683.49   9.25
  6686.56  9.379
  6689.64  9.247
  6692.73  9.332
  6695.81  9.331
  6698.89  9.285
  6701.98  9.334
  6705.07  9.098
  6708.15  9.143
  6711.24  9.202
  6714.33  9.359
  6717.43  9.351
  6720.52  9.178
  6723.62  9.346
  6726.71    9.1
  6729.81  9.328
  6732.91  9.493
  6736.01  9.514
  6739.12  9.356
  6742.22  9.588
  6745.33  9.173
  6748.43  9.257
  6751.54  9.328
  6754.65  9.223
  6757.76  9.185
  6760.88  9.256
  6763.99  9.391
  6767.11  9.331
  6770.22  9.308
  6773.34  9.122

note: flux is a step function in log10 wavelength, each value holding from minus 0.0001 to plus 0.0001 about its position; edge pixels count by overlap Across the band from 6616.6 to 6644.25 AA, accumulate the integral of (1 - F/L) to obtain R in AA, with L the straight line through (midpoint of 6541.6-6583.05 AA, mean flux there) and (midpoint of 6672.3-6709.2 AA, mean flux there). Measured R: -1.1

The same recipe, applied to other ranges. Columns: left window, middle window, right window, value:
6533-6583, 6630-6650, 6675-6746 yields -0.75 AA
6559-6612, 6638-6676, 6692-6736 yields -1.40 AA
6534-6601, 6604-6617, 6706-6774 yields -0.58 AA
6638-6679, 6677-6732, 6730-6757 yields 0.85 AA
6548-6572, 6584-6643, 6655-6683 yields -3.26 AA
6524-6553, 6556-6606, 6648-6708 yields 2.62 AA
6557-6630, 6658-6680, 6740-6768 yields -0.71 AA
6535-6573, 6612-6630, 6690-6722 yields -0.76 AA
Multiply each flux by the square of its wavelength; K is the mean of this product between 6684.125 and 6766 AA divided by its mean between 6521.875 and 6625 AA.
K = 1.06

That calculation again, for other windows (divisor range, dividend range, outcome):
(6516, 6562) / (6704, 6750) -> 1.05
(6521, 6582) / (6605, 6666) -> 1.07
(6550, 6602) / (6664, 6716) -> 1.08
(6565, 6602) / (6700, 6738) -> 1.05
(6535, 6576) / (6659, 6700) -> 1.11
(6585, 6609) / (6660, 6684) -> 1.03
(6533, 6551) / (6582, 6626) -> 1.02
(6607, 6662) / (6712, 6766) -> 1.02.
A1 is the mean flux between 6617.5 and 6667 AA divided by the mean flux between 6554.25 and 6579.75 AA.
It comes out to 1.11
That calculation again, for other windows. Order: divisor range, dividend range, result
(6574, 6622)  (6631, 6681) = 1.01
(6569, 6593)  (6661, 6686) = 1.02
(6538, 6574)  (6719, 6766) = 1.07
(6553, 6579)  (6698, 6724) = 1.09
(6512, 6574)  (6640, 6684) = 1.04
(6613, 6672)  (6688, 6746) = 0.98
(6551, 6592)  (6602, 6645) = 1.07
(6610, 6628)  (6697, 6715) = 0.98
